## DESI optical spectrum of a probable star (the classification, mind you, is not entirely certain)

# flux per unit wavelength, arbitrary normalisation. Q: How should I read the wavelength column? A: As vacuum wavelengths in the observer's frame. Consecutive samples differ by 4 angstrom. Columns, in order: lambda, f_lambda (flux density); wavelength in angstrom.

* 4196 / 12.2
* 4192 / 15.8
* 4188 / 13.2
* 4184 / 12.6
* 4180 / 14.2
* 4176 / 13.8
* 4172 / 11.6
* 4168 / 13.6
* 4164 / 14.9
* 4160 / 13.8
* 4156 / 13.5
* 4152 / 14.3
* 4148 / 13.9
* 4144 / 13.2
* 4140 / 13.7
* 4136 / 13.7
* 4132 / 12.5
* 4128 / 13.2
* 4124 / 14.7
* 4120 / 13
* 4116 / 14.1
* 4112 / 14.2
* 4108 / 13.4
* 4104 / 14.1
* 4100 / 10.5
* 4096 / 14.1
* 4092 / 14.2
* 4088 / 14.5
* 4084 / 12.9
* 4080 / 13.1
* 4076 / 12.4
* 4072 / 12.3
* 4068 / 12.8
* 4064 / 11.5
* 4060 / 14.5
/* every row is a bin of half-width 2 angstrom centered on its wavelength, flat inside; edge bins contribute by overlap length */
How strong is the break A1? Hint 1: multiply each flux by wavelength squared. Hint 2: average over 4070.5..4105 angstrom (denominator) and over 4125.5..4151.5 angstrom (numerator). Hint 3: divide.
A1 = 1.05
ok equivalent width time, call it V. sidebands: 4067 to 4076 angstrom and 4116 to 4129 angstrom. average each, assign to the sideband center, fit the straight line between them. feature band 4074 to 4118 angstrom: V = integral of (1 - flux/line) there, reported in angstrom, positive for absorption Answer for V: -1.1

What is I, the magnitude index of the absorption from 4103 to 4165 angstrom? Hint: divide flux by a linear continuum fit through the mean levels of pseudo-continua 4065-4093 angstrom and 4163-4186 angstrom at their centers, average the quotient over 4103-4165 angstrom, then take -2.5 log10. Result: -0.04 mag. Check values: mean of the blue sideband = 13.1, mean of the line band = 13.7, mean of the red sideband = 13.4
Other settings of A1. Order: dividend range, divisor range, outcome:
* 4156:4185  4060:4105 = 1.09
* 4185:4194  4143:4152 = 1.06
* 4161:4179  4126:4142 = 1.04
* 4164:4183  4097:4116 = 1.05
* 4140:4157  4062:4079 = 1.16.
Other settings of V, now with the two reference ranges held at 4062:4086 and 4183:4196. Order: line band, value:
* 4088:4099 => -1.0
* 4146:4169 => -1.1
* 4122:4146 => -0.7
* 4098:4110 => 0.1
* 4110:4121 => -0.8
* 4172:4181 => 0.1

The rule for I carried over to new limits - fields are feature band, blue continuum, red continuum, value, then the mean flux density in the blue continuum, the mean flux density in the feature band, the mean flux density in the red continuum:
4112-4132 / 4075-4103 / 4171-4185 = -0.04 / 13.2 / 13.7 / 13.2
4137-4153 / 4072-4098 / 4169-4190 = -0.04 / 13.4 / 13.7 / 13.1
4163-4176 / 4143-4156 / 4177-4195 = 0.04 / 13.8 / 13.3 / 13.8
